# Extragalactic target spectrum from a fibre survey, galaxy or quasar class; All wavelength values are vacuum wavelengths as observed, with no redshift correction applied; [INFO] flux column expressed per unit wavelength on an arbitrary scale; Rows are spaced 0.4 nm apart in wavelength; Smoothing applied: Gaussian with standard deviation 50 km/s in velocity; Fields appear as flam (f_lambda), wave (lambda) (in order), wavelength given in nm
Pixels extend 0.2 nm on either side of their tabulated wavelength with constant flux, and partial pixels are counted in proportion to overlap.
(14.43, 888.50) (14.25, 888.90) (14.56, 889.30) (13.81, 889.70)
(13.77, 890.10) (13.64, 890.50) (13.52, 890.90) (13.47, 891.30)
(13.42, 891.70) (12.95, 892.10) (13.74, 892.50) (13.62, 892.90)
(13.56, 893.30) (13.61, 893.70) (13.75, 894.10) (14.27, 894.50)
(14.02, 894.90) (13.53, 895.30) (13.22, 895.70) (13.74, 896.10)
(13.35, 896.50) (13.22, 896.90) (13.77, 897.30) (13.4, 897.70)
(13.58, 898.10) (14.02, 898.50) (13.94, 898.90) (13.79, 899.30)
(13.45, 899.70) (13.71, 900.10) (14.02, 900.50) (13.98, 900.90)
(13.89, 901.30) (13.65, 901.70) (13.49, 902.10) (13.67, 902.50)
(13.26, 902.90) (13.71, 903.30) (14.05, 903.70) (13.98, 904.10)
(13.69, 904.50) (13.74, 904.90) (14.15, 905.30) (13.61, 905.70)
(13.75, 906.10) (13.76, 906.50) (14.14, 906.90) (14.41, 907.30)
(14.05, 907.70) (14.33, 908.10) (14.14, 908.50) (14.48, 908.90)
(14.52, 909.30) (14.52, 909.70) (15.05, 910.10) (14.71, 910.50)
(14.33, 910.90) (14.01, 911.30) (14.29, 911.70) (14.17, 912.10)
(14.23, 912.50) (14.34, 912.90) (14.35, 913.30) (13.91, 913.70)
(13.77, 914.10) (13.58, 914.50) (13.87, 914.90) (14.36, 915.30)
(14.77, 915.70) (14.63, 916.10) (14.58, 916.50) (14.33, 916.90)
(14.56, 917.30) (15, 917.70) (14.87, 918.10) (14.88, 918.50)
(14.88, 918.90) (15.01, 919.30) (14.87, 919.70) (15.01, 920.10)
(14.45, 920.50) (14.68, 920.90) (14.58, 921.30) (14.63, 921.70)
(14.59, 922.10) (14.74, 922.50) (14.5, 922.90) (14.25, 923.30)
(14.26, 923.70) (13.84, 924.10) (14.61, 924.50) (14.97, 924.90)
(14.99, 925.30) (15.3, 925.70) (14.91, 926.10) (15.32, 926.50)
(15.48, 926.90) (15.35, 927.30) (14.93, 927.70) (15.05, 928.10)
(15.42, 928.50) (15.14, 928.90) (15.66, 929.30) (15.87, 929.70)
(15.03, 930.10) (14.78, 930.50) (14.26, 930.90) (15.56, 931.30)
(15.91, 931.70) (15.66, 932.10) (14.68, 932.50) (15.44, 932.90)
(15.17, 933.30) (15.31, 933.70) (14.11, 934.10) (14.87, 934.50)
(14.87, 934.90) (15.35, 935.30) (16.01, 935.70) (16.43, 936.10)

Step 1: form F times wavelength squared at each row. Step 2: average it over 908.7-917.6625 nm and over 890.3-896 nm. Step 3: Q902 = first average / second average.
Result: 1.1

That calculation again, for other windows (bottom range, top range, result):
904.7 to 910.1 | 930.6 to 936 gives 1.13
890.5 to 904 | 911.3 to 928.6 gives 1.13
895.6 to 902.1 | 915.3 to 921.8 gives 1.12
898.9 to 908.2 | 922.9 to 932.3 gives 1.15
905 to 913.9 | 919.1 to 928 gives 1.07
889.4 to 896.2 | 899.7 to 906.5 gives 1.03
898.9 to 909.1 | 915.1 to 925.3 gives 1.09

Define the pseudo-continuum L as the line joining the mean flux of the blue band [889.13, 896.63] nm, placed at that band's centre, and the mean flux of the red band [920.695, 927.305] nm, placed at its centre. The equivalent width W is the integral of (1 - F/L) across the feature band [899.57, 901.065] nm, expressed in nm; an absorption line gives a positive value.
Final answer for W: 0.013 nm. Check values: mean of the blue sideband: 13.7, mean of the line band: 13.8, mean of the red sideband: 14.7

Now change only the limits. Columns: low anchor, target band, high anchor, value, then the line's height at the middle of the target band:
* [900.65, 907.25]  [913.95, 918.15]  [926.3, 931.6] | 0.032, 14.5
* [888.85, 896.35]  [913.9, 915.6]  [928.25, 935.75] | 0.070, 14.5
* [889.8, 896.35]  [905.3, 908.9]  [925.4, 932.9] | 0.048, 14.2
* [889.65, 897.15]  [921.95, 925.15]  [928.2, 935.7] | 0.079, 14.8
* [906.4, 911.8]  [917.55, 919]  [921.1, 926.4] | -0.037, 14.5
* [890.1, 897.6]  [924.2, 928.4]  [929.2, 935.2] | -0.047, 14.9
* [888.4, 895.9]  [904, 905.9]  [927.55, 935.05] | 0.049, 14.2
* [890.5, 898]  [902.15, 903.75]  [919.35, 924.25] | 0.030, 13.9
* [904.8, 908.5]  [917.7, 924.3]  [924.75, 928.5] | 0.087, 14.8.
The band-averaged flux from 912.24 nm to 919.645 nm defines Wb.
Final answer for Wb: 14.4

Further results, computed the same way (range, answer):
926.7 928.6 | 15.2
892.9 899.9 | 13.7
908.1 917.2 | 14.3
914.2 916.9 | 14.3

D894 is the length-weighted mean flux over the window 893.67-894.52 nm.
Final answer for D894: 13.8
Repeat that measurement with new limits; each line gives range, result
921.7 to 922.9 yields 14.6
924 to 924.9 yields 14.4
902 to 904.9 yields 13.7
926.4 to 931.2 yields 15.2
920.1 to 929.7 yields 14.9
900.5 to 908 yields 13.8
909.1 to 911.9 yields 14.5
